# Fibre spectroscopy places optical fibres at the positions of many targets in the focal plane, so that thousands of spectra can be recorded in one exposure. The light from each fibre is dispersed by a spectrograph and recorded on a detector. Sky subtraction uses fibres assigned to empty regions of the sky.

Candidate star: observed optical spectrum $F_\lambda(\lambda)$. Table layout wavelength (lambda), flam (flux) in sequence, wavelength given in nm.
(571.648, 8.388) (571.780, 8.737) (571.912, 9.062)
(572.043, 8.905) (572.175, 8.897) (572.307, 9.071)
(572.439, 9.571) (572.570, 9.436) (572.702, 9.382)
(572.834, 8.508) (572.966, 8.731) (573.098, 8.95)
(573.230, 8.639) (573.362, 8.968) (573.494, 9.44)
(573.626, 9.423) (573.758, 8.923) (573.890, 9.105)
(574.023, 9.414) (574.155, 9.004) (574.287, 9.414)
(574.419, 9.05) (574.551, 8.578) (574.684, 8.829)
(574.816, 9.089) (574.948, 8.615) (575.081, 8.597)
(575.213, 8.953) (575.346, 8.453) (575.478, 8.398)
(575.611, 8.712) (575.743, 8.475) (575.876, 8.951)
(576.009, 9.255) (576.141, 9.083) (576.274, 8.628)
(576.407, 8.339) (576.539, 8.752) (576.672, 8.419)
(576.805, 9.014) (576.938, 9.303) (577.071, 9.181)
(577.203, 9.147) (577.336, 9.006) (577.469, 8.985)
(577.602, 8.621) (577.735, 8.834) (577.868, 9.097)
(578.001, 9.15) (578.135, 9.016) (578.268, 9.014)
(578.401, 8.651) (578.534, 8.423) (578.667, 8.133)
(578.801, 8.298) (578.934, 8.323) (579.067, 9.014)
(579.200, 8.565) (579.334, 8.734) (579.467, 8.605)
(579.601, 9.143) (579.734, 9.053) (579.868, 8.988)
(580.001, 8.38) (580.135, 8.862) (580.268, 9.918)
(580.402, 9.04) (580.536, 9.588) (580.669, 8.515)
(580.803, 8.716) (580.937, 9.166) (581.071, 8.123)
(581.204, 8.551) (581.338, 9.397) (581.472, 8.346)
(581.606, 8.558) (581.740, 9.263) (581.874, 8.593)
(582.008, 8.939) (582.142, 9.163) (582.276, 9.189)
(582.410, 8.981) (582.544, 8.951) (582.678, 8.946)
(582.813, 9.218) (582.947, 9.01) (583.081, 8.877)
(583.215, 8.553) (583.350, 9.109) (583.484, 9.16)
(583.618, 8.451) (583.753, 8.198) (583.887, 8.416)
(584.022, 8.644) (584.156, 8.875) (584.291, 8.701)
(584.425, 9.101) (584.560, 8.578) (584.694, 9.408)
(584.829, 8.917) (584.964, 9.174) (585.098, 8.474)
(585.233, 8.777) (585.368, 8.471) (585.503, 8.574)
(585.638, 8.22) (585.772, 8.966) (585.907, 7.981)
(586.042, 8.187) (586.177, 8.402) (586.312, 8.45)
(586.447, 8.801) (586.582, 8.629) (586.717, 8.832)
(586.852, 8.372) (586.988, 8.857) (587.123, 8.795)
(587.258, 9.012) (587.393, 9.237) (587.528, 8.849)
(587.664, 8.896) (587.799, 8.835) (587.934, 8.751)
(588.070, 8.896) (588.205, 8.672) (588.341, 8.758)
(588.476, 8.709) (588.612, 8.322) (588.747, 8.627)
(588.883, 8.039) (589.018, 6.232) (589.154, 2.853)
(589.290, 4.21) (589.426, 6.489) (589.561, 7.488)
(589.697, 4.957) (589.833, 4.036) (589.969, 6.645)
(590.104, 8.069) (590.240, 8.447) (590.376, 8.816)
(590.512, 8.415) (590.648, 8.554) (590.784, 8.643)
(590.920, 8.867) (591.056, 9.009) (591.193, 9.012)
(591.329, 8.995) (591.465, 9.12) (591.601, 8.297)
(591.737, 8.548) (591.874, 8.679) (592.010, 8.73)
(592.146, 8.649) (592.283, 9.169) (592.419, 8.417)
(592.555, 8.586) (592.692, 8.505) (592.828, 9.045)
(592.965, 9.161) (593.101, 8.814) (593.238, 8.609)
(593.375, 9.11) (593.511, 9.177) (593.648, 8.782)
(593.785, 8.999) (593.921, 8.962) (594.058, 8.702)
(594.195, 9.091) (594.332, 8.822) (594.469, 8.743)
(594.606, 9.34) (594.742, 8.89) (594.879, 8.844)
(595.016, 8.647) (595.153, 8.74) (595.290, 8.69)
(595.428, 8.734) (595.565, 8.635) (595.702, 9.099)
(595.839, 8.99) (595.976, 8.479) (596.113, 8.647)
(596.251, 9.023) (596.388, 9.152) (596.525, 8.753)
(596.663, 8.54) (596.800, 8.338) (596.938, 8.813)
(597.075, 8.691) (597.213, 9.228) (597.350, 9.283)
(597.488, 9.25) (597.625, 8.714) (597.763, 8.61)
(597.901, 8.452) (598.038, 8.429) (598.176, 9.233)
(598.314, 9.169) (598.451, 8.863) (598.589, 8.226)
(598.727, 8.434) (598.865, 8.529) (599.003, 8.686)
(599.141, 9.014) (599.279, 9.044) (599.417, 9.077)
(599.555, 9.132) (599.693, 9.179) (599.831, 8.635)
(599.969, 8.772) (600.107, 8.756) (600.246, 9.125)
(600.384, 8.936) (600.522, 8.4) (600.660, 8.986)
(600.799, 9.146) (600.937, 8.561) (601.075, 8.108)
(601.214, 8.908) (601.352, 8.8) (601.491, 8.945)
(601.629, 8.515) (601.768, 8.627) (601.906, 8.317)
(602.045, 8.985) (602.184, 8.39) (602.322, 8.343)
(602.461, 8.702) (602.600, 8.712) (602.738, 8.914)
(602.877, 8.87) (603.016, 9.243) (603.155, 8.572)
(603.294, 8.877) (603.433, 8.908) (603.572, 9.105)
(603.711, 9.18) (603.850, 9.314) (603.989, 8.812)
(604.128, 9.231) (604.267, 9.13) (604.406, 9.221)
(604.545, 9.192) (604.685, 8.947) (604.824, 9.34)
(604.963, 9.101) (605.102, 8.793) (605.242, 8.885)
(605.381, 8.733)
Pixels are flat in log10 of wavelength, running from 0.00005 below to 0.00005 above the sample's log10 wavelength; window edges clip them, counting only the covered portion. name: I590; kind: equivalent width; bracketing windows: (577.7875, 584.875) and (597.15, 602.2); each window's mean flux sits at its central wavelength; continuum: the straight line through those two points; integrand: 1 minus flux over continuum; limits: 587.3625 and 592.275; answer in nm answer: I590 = 0.48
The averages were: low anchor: 8.84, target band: 7.96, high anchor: 8.8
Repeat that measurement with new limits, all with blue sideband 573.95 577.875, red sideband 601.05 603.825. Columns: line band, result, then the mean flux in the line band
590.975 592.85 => 0.01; 8.76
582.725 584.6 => 0.01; 8.78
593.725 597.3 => -0.02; 8.83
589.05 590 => 0.39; 5.22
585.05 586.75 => 0.06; 8.51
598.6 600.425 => -0.01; 8.85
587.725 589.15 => 0.11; 8.14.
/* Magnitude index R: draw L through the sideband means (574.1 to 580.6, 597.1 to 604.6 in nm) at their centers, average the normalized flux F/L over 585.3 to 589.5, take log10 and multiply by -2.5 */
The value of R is 0.09 mag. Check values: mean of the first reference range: 8.85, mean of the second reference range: 8.85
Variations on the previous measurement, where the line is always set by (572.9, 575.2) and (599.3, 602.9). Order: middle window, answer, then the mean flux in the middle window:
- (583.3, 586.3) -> 0.03 mag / 8.67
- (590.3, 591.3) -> 0.01 mag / 8.76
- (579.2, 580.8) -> 0.00 mag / 8.95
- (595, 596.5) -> 0.00 mag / 8.81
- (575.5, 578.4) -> 0.01 mag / 8.89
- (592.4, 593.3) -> 0.01 mag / 8.75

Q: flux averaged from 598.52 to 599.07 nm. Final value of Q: 8.46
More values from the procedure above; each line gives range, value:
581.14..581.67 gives 8.71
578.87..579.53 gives 8.66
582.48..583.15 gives 9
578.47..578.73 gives 8.29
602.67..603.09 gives 8.99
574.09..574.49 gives 9.17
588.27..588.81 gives 8.6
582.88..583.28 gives 8.83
